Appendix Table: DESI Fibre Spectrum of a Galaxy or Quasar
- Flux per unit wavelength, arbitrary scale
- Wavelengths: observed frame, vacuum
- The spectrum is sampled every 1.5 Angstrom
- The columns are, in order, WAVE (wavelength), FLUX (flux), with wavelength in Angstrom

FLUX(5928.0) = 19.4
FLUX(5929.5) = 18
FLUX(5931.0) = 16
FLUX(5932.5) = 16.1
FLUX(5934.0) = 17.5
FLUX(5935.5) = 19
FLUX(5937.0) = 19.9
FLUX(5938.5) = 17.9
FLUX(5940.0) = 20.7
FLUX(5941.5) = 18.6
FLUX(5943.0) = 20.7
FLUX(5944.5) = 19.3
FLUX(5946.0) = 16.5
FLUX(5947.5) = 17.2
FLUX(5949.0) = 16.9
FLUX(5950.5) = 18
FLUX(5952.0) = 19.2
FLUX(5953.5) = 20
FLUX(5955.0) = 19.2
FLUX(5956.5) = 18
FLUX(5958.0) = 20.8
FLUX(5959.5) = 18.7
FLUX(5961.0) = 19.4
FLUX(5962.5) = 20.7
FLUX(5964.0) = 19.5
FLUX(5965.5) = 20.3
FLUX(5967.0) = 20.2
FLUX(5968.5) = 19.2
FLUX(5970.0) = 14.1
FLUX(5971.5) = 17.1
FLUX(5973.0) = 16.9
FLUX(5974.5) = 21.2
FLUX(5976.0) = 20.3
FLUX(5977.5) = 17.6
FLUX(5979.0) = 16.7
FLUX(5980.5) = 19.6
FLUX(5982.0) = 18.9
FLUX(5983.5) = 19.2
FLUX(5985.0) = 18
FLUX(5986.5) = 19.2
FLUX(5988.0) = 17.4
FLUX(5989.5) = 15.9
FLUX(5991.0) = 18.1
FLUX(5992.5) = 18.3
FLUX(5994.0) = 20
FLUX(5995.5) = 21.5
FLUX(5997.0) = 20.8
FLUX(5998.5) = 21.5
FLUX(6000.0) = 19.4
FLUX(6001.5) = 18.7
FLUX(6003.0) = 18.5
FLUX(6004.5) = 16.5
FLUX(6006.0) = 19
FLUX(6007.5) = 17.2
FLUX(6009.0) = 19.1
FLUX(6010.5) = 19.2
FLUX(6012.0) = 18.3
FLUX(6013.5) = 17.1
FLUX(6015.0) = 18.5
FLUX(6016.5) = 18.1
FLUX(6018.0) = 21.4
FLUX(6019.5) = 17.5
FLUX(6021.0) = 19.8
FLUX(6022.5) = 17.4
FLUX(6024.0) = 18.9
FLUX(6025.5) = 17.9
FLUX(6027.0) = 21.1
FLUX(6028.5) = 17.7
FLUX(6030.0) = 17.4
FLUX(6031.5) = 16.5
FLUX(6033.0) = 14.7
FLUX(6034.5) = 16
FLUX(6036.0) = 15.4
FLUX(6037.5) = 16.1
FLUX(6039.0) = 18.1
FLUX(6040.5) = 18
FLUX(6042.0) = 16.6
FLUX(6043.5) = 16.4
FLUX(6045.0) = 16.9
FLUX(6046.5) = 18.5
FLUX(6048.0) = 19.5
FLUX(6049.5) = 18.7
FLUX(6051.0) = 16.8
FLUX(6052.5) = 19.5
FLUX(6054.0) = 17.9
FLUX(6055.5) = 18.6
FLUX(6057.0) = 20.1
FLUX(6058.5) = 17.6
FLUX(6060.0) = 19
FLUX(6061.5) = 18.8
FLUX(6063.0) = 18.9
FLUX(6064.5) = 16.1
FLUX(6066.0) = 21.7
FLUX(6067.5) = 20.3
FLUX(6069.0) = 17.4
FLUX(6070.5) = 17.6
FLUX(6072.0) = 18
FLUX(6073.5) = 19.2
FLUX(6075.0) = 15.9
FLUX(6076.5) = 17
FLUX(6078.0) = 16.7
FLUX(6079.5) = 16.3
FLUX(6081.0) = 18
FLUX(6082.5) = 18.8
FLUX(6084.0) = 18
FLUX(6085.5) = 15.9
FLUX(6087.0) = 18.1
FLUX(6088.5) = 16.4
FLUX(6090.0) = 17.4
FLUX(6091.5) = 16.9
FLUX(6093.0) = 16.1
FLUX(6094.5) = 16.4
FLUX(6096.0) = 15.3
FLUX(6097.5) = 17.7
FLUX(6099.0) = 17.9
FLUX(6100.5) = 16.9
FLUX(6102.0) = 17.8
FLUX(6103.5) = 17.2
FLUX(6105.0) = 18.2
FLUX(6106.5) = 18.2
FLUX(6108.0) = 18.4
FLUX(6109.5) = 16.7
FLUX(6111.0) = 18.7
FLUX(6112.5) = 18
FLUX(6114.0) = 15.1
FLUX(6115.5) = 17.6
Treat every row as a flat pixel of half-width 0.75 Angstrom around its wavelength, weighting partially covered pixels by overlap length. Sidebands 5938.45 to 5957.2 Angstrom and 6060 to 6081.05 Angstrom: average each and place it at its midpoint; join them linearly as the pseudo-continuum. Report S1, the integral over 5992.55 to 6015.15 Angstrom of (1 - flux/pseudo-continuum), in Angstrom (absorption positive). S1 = -0.8 Angstrom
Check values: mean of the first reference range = 18.7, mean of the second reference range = 18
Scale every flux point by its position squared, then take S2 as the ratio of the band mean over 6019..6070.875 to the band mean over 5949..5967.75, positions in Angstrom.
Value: 0.95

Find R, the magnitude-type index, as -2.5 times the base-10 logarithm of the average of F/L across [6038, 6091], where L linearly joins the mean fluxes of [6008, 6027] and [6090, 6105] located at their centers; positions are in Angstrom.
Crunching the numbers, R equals -0.016 mag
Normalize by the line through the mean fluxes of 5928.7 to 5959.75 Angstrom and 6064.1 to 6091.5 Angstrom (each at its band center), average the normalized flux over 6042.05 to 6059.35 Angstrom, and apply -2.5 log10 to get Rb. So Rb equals -0.02 mag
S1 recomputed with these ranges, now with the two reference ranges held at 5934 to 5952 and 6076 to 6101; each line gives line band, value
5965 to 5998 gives -0.9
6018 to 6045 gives 0.3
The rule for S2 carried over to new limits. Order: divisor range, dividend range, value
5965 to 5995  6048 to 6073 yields 1.04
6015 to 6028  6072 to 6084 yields 0.94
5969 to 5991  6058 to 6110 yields 1.01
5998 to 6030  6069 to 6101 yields 0.94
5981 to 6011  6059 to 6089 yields 0.98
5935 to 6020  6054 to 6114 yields 0.98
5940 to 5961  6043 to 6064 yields 1.01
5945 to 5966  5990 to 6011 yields 1.03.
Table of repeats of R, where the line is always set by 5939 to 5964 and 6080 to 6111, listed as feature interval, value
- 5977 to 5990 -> 0.03 mag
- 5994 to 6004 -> -0.09 mag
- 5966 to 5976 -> 0.03 mag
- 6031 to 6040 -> 0.12 mag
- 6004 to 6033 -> 0.00 mag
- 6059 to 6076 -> -0.05 mag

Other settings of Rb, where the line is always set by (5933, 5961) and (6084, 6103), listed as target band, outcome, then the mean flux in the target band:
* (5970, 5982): 0.01 mag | 18.2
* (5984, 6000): -0.05 mag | 19.1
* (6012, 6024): -0.04 mag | 18.6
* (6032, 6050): 0.03 mag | 17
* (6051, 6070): -0.08 mag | 18.7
